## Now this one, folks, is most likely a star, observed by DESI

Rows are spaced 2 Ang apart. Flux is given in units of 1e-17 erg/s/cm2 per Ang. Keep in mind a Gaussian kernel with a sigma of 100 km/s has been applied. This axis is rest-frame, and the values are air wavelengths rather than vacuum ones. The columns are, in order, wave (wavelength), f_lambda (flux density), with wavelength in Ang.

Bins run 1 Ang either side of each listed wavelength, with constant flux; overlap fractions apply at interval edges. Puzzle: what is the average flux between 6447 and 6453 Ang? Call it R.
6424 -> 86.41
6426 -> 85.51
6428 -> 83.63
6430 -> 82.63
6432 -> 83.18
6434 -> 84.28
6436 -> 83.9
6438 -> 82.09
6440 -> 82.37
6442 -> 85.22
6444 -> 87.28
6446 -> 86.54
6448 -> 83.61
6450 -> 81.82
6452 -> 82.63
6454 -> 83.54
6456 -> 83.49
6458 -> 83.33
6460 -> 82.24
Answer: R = 82.7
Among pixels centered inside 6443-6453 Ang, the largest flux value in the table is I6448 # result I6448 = 87.28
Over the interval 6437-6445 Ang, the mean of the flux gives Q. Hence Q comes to 84.2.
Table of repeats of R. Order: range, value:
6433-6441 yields 83.2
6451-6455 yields 83.1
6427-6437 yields 83.5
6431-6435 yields 83.7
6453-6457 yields 83.5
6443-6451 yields 84.8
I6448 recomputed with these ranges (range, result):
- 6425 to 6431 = 85.51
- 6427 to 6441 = 84.28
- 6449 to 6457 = 83.54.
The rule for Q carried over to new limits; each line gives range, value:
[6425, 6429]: 84.6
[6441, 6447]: 86.3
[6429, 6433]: 82.9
